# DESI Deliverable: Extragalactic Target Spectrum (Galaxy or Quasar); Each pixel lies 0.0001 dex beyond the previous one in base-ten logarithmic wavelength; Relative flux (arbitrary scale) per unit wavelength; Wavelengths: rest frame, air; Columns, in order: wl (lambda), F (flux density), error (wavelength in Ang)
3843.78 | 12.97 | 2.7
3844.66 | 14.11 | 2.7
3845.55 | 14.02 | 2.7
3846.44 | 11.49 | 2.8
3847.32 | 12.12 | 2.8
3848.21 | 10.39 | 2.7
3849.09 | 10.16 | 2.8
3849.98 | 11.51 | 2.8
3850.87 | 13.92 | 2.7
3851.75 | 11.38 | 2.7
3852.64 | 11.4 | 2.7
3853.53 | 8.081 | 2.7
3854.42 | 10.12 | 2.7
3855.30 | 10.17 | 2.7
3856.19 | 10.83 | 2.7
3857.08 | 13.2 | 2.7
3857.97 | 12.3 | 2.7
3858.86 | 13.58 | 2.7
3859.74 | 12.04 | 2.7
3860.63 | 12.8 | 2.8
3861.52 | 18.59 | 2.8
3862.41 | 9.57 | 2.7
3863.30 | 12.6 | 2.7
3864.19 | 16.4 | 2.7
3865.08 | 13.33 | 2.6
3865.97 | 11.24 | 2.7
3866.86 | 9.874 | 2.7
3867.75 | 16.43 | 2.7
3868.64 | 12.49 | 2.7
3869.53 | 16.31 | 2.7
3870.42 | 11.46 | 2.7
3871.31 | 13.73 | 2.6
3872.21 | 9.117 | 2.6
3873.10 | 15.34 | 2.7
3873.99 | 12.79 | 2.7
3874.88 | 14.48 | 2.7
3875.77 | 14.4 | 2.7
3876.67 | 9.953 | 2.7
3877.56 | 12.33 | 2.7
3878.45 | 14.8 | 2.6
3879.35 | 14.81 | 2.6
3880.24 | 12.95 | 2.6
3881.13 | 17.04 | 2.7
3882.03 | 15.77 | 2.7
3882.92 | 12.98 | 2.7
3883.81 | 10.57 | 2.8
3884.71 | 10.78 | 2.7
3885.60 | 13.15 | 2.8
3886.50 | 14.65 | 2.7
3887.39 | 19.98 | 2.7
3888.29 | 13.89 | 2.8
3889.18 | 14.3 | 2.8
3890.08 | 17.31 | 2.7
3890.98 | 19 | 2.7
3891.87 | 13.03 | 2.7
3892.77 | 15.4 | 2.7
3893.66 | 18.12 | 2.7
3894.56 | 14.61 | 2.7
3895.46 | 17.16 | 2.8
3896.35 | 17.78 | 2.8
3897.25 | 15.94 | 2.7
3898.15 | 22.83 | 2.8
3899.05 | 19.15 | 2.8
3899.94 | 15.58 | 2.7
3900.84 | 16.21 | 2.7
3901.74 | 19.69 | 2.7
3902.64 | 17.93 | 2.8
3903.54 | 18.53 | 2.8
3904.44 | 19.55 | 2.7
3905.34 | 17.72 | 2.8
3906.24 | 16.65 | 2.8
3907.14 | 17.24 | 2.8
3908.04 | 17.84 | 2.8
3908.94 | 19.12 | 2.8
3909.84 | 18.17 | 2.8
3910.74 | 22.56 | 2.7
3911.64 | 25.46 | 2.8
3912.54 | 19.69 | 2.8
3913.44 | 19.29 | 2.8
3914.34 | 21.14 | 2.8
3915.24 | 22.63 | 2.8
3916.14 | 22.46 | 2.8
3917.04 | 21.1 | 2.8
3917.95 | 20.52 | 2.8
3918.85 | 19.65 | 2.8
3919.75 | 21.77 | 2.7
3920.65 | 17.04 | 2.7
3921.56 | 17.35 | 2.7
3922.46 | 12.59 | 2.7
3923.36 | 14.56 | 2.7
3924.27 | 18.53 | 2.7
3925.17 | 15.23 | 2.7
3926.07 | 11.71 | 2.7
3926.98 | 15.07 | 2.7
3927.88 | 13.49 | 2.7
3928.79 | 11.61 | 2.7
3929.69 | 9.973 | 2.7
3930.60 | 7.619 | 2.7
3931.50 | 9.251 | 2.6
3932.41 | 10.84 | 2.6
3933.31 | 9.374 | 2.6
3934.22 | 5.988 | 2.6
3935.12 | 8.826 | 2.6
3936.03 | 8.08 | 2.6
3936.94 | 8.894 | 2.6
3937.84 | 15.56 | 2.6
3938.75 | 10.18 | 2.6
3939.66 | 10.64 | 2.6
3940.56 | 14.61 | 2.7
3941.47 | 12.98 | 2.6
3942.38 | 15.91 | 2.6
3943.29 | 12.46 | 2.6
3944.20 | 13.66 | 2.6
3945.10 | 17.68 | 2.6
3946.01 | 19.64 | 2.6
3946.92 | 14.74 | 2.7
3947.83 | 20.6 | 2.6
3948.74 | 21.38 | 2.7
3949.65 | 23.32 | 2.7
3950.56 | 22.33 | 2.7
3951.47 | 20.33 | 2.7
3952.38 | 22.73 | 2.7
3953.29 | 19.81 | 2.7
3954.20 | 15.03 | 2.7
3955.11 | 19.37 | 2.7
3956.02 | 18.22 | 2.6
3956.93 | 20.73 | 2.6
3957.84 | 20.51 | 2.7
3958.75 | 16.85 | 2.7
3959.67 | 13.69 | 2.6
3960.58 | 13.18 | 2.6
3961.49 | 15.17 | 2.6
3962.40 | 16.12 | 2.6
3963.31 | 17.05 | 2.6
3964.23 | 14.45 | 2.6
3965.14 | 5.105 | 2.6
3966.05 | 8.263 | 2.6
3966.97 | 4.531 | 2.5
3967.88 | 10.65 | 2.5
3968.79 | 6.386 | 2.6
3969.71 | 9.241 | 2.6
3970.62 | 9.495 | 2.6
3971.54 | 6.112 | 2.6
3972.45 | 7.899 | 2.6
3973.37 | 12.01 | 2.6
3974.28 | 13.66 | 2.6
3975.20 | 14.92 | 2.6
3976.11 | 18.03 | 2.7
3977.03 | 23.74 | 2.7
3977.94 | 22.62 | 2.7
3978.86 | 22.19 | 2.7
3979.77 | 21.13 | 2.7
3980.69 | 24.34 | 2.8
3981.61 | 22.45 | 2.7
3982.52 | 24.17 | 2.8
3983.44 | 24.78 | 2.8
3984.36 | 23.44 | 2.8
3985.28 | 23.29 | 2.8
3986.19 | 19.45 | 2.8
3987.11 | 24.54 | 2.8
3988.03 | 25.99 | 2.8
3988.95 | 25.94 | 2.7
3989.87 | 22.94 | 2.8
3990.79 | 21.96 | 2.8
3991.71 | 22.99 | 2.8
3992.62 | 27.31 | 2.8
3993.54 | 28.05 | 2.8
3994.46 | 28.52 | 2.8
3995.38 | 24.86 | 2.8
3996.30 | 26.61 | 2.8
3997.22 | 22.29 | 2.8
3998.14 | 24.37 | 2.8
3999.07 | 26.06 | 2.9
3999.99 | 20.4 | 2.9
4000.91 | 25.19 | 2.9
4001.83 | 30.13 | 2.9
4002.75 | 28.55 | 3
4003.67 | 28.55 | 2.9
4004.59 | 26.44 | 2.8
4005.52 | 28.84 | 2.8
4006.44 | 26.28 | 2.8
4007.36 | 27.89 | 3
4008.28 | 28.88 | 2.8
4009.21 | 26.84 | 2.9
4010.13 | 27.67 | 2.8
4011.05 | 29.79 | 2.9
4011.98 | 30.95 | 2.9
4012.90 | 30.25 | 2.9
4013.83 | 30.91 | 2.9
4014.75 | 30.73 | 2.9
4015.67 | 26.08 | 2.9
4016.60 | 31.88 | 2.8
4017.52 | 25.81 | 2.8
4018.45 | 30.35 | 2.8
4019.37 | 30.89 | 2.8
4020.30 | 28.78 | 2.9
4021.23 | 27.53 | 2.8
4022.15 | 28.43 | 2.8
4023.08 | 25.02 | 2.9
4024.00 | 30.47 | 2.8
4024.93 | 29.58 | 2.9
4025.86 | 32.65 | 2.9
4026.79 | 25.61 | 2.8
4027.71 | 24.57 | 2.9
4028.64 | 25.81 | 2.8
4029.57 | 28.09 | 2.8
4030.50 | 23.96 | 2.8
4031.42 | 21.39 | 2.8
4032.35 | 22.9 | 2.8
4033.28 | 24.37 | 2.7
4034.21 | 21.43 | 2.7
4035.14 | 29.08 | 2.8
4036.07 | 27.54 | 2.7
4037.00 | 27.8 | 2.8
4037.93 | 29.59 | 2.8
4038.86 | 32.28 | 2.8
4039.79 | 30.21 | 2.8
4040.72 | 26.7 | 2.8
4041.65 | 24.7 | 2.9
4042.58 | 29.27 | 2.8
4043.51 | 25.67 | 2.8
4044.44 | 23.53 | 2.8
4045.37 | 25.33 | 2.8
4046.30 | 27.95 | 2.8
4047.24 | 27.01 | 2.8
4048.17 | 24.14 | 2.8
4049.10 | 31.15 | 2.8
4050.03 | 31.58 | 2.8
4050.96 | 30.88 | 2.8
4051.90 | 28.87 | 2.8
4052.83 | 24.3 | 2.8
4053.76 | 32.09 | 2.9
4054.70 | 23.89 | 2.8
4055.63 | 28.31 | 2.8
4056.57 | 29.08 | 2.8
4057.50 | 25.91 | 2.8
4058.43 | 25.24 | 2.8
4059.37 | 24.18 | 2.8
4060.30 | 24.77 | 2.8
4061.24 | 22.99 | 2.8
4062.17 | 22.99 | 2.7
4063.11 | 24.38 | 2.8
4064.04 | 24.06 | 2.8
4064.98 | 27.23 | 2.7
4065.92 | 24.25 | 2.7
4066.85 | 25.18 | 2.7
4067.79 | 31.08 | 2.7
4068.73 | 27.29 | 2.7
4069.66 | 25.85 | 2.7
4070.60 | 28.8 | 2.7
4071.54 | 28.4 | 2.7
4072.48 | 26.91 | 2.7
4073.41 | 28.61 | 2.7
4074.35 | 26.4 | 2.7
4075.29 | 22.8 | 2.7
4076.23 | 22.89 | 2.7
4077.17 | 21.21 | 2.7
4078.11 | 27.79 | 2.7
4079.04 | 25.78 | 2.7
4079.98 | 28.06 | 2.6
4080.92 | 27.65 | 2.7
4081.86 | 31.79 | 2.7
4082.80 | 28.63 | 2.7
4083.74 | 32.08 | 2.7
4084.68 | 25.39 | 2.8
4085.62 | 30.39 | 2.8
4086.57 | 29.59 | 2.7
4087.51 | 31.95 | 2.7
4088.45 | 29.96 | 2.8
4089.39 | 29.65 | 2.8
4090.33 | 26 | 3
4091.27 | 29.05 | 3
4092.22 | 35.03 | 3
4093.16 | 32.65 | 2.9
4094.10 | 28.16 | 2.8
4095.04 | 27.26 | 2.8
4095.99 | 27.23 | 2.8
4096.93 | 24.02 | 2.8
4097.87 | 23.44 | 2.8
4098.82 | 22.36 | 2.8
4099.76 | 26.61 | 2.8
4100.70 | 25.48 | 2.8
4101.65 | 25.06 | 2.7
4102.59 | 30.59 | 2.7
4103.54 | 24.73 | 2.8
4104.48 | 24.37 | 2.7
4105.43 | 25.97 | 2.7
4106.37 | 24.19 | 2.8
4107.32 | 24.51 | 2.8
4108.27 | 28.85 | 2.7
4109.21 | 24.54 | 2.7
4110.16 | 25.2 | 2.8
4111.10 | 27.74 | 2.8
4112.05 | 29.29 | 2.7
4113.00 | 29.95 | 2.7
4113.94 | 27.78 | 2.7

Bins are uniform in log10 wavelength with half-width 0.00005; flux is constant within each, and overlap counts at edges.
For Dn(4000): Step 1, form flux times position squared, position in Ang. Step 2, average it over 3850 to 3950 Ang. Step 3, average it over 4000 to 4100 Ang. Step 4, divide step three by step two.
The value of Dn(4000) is 1.97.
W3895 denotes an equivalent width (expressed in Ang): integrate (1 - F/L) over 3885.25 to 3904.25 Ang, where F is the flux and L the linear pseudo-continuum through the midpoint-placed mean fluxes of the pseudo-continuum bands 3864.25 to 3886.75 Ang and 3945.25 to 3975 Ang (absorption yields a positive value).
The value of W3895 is -4.5 Ang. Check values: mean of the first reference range 13.3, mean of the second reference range 15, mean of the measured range 16.9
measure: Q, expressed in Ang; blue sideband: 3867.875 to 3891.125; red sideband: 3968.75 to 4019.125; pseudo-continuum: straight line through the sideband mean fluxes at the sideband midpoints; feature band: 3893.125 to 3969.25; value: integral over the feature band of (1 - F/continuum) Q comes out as 8.4 Ang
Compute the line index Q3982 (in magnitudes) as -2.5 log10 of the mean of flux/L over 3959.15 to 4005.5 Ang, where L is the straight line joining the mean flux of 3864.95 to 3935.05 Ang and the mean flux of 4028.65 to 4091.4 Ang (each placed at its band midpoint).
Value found 0.11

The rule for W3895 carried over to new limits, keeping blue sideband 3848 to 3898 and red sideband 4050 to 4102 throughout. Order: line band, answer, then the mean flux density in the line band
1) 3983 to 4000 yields -2.39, 24.5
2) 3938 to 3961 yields 1.86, 17.2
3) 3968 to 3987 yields 2.93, 17.5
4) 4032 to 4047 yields -1.28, 26.8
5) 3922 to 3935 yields 4.12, 11.8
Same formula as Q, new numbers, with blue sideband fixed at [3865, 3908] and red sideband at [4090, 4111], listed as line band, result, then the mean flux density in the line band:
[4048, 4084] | -3.0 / 26.9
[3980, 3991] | -1.7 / 23.6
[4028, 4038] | -1.1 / 25.4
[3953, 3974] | 6.8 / 13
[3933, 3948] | 4.4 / 12.8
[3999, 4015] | -4.7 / 28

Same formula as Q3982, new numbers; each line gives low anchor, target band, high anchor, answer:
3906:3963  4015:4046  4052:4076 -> -0.154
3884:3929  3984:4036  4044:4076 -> -0.131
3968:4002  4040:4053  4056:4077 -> -0.115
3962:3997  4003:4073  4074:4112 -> -0.194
